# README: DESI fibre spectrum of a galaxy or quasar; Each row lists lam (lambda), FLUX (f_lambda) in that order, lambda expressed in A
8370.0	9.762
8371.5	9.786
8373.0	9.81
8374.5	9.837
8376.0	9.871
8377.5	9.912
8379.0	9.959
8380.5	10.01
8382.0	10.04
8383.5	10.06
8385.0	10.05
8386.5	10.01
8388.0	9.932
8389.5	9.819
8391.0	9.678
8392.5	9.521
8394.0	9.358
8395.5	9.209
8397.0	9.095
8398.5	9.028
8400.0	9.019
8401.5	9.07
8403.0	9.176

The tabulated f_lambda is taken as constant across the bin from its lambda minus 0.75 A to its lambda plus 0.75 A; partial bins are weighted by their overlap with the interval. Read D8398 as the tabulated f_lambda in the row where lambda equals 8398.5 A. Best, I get 9.028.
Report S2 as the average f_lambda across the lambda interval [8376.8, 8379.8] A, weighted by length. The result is 9.94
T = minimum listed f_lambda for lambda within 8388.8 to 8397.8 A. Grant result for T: 9.095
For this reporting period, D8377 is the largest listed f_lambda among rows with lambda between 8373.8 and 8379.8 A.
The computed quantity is 9.959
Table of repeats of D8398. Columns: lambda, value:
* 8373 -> 9.81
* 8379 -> 9.959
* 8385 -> 10.05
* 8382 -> 10.04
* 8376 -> 9.871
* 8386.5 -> 10.01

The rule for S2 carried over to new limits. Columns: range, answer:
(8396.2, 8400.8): 9.05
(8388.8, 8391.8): 9.74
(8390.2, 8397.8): 9.37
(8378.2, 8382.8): 10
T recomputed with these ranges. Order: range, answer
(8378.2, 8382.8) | 9.959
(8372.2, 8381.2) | 9.81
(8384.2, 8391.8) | 9.678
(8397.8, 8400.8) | 9.019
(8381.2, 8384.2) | 10.04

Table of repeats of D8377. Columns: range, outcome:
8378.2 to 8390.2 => 10.06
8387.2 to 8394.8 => 9.932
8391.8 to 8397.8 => 9.521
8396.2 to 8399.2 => 9.095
